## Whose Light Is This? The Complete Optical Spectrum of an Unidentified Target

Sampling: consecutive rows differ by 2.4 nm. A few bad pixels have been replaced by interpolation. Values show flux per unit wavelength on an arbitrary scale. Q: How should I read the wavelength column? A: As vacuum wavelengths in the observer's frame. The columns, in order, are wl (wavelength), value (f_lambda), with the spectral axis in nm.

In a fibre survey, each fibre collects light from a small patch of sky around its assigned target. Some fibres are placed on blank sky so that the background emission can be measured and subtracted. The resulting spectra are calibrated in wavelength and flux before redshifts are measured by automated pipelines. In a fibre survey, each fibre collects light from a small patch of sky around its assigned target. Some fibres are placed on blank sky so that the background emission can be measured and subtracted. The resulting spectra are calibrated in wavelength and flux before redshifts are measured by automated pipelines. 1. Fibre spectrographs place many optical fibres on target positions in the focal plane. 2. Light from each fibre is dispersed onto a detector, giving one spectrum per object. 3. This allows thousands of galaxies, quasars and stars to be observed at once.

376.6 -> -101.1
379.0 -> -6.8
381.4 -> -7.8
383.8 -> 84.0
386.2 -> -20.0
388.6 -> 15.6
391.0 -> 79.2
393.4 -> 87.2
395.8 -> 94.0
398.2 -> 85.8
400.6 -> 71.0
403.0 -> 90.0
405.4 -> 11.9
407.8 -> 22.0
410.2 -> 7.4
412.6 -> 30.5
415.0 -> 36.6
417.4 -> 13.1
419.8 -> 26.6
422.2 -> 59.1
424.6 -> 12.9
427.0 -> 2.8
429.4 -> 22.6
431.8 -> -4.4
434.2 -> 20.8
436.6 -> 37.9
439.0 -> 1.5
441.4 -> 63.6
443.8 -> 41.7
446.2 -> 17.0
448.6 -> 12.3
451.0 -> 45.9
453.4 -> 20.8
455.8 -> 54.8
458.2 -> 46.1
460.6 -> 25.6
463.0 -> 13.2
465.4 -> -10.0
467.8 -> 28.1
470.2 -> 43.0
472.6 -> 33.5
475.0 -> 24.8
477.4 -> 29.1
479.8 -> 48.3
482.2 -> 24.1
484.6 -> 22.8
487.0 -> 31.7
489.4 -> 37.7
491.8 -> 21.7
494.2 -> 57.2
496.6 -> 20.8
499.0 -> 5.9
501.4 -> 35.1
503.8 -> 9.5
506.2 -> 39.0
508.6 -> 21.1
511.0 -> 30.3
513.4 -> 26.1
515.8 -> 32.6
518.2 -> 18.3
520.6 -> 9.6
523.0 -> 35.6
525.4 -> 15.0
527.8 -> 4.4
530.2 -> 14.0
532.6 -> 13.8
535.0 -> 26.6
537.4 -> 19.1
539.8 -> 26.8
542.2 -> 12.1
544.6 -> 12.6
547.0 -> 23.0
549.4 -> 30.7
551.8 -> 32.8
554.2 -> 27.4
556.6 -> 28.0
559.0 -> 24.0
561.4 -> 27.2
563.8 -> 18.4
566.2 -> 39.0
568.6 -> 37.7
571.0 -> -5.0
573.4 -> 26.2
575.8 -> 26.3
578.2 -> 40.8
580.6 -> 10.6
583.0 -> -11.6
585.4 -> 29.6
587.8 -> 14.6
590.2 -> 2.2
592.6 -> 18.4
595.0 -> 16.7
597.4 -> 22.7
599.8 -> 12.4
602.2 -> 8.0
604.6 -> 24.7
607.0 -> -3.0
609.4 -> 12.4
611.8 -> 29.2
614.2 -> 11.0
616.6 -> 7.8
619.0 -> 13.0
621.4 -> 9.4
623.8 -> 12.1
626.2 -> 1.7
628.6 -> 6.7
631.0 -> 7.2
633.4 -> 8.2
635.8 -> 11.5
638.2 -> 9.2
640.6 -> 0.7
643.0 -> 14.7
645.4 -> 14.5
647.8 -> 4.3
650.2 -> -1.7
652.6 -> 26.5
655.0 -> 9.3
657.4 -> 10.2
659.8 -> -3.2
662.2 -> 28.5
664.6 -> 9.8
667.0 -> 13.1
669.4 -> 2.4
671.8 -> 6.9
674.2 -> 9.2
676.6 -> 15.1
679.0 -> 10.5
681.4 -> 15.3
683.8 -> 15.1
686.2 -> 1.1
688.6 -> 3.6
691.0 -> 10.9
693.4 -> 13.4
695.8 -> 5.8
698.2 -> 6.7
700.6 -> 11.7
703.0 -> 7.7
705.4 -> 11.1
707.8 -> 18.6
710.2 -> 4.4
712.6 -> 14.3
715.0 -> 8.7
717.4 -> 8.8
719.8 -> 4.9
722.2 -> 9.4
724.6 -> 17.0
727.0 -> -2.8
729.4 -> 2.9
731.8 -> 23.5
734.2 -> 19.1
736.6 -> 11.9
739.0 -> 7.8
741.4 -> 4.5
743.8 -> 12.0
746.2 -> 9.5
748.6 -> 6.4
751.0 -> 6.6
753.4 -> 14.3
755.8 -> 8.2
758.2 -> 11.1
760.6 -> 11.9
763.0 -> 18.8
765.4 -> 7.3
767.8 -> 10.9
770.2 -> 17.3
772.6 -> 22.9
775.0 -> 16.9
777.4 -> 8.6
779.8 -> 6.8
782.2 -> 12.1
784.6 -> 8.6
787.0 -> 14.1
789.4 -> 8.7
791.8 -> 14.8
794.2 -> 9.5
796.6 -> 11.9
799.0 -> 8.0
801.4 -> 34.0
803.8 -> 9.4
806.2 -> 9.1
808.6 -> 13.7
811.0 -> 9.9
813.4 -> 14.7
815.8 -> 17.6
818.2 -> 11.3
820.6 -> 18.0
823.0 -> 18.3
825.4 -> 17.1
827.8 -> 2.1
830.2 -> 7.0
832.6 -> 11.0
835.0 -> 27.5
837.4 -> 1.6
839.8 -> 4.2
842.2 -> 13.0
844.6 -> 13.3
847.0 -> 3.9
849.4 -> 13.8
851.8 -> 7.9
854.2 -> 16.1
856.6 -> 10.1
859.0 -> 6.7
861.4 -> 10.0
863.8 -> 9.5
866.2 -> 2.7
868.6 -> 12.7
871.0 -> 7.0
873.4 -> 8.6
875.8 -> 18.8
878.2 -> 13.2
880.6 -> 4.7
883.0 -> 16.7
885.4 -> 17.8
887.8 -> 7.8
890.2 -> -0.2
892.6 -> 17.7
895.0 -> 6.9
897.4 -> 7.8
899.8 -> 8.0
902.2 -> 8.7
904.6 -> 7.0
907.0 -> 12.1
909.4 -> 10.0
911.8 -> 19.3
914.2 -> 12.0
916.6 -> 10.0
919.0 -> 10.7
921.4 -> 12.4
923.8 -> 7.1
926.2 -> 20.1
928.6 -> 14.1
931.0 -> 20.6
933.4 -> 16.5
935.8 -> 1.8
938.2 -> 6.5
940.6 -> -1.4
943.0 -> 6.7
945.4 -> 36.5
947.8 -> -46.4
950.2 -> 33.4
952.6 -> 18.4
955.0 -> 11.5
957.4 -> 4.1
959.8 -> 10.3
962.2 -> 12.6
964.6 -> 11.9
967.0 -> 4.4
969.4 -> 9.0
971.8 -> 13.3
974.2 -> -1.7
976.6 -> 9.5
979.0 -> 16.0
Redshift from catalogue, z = 0.22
